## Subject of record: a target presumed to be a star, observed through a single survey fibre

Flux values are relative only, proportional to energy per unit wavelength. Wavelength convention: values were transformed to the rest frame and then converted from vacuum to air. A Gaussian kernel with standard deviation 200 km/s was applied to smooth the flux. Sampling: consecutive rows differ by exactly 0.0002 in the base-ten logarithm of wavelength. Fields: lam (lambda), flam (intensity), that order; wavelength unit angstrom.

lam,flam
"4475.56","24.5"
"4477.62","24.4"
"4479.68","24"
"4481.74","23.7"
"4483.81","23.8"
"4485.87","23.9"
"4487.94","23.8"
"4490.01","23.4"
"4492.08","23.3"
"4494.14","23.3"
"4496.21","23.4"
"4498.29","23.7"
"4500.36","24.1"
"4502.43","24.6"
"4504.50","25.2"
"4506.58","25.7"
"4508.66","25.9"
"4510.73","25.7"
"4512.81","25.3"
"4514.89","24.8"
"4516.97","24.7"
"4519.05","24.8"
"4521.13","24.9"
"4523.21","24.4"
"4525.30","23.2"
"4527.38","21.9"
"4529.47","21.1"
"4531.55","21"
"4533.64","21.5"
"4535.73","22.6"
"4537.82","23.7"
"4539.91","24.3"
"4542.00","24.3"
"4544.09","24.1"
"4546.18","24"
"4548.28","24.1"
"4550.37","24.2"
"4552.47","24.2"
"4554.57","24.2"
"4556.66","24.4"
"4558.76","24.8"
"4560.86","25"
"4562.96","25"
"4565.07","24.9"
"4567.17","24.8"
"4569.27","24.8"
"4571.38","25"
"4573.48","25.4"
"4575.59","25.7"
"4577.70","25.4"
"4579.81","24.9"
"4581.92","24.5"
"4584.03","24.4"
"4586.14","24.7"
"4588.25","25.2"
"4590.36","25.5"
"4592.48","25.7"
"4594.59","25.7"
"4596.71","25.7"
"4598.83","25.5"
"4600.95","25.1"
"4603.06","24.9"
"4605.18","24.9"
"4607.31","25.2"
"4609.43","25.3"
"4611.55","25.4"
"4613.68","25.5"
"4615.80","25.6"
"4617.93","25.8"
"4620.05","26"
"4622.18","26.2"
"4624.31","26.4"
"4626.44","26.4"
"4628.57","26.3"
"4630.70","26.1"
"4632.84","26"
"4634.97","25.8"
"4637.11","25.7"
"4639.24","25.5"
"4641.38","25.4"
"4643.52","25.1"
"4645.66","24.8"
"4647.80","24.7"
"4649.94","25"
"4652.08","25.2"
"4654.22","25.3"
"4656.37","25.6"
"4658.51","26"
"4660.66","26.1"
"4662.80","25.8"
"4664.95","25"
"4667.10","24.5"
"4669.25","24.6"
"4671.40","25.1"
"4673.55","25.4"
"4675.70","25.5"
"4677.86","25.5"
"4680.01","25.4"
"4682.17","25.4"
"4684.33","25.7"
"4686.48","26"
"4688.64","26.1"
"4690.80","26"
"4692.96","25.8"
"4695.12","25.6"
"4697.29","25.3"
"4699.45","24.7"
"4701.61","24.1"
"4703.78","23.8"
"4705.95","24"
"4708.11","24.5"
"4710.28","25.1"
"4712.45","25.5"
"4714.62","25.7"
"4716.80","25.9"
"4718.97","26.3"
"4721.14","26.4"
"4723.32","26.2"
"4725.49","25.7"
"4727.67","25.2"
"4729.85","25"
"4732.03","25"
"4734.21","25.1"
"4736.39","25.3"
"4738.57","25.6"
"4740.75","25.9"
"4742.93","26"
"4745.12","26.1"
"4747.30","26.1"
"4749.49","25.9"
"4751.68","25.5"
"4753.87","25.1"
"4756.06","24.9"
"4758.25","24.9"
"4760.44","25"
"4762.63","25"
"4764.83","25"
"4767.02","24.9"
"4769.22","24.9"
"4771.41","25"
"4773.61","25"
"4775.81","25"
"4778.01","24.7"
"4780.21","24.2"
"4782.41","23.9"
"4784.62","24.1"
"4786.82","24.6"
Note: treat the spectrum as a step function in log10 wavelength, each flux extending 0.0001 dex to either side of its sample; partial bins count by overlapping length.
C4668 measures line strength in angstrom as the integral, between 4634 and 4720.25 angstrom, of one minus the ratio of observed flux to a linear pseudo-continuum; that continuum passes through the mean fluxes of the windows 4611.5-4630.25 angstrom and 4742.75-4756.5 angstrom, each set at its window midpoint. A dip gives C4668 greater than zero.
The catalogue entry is 1.8 angstrom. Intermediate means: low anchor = 26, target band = 25.3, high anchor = 25.7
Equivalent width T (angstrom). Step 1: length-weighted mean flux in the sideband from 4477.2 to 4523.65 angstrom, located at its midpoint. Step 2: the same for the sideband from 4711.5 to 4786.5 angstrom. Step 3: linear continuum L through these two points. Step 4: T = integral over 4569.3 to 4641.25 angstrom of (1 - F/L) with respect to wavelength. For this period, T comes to -2.10 angstrom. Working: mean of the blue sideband 24.4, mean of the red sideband 25.3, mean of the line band 25.5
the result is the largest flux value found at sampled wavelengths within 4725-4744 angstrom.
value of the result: 26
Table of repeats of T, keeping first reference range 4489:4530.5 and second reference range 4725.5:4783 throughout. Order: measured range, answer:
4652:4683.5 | -0.69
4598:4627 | -1.15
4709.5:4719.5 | -0.27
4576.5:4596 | -0.51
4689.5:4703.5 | -0.13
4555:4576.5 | -0.49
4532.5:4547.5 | 0.49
